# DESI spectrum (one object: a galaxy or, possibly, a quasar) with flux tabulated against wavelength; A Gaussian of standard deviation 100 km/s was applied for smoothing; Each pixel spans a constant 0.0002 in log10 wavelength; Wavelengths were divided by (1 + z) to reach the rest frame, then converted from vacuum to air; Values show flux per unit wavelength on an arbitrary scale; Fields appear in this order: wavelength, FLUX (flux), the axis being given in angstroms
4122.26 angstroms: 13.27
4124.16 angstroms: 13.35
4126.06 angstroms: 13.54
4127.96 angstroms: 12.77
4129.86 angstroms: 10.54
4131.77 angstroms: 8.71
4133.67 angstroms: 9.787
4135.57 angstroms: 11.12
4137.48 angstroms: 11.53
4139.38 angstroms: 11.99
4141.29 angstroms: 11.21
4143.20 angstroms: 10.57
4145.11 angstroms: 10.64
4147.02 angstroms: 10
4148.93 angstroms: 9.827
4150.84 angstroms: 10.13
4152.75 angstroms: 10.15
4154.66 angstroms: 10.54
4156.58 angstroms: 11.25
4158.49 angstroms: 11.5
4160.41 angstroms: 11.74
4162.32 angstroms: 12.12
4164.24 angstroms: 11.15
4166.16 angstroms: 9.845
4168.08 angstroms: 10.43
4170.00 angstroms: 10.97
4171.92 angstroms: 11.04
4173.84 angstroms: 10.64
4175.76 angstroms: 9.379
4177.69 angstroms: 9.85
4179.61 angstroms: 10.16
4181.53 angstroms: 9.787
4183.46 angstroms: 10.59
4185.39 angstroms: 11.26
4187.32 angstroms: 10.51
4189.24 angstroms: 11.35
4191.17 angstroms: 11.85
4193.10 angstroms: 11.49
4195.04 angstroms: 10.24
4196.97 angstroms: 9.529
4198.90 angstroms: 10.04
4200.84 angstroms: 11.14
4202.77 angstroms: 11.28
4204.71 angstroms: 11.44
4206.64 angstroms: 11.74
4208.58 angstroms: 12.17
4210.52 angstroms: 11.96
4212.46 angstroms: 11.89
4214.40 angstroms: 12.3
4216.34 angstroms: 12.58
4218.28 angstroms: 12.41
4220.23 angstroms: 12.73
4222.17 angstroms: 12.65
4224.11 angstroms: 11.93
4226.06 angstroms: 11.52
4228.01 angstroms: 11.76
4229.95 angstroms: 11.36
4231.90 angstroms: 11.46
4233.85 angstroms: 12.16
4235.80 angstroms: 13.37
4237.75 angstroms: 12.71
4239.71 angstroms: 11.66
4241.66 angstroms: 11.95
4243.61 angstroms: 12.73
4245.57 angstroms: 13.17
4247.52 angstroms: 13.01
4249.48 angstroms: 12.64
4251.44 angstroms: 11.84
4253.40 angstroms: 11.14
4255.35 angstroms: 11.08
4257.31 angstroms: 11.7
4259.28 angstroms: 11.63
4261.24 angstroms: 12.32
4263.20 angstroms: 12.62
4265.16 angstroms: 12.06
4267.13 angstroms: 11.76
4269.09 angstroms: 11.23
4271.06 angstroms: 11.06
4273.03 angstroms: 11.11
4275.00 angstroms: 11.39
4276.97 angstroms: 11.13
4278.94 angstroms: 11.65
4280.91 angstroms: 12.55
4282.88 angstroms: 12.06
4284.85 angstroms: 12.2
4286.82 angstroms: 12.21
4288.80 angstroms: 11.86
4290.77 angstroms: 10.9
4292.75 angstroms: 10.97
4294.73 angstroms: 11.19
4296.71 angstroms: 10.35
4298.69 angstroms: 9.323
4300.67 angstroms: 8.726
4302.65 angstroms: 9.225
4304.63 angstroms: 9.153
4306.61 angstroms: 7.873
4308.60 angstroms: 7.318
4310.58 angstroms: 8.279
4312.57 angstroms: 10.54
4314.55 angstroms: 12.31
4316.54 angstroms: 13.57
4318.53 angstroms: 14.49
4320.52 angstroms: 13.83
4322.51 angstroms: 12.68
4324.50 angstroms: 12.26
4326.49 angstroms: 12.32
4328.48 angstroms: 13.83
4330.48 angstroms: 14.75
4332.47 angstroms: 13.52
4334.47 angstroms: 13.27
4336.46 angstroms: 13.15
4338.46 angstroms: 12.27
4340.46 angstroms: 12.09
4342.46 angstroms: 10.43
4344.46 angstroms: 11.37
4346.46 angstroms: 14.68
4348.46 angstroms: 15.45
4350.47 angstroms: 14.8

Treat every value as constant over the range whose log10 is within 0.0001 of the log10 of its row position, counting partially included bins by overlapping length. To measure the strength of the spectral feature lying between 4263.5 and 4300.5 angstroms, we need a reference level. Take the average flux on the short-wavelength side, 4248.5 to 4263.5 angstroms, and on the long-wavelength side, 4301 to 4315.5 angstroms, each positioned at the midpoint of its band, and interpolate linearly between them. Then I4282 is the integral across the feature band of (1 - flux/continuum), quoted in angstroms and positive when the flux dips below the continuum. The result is -2.9 angstroms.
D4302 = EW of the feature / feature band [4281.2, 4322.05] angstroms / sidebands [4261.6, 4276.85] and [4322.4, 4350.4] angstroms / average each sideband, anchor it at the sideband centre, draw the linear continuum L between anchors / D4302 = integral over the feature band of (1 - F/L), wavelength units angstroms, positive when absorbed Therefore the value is 4.8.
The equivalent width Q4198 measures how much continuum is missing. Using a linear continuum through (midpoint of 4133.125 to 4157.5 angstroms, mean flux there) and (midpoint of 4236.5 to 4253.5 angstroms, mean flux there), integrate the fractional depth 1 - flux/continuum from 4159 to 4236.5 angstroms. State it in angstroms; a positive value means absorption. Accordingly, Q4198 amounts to 2.0 angstroms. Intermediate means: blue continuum 10.7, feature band 11.3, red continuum 12.4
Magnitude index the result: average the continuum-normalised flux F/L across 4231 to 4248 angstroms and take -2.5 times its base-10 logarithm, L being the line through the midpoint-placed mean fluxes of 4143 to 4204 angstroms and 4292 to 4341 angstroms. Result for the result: -0.13 mag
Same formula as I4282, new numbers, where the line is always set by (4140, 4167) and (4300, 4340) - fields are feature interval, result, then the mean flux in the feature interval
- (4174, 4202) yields 1.1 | 10.5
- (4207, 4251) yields -4.2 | 12.3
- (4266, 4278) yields 0.2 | 11.3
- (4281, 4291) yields -0.4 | 12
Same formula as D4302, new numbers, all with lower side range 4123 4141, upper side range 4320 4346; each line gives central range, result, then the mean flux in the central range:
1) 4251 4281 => 1.8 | 11.6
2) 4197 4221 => 0.5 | 11.7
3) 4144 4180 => 3.3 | 10.6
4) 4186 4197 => 0.8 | 11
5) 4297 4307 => 2.8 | 9.03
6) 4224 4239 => 0.1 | 12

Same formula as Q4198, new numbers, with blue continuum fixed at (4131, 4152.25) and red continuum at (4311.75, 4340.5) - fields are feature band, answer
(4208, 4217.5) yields -0.6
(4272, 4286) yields 0.8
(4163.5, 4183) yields 1.1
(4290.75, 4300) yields 1.6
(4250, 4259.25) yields 0.4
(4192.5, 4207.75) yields 0.6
